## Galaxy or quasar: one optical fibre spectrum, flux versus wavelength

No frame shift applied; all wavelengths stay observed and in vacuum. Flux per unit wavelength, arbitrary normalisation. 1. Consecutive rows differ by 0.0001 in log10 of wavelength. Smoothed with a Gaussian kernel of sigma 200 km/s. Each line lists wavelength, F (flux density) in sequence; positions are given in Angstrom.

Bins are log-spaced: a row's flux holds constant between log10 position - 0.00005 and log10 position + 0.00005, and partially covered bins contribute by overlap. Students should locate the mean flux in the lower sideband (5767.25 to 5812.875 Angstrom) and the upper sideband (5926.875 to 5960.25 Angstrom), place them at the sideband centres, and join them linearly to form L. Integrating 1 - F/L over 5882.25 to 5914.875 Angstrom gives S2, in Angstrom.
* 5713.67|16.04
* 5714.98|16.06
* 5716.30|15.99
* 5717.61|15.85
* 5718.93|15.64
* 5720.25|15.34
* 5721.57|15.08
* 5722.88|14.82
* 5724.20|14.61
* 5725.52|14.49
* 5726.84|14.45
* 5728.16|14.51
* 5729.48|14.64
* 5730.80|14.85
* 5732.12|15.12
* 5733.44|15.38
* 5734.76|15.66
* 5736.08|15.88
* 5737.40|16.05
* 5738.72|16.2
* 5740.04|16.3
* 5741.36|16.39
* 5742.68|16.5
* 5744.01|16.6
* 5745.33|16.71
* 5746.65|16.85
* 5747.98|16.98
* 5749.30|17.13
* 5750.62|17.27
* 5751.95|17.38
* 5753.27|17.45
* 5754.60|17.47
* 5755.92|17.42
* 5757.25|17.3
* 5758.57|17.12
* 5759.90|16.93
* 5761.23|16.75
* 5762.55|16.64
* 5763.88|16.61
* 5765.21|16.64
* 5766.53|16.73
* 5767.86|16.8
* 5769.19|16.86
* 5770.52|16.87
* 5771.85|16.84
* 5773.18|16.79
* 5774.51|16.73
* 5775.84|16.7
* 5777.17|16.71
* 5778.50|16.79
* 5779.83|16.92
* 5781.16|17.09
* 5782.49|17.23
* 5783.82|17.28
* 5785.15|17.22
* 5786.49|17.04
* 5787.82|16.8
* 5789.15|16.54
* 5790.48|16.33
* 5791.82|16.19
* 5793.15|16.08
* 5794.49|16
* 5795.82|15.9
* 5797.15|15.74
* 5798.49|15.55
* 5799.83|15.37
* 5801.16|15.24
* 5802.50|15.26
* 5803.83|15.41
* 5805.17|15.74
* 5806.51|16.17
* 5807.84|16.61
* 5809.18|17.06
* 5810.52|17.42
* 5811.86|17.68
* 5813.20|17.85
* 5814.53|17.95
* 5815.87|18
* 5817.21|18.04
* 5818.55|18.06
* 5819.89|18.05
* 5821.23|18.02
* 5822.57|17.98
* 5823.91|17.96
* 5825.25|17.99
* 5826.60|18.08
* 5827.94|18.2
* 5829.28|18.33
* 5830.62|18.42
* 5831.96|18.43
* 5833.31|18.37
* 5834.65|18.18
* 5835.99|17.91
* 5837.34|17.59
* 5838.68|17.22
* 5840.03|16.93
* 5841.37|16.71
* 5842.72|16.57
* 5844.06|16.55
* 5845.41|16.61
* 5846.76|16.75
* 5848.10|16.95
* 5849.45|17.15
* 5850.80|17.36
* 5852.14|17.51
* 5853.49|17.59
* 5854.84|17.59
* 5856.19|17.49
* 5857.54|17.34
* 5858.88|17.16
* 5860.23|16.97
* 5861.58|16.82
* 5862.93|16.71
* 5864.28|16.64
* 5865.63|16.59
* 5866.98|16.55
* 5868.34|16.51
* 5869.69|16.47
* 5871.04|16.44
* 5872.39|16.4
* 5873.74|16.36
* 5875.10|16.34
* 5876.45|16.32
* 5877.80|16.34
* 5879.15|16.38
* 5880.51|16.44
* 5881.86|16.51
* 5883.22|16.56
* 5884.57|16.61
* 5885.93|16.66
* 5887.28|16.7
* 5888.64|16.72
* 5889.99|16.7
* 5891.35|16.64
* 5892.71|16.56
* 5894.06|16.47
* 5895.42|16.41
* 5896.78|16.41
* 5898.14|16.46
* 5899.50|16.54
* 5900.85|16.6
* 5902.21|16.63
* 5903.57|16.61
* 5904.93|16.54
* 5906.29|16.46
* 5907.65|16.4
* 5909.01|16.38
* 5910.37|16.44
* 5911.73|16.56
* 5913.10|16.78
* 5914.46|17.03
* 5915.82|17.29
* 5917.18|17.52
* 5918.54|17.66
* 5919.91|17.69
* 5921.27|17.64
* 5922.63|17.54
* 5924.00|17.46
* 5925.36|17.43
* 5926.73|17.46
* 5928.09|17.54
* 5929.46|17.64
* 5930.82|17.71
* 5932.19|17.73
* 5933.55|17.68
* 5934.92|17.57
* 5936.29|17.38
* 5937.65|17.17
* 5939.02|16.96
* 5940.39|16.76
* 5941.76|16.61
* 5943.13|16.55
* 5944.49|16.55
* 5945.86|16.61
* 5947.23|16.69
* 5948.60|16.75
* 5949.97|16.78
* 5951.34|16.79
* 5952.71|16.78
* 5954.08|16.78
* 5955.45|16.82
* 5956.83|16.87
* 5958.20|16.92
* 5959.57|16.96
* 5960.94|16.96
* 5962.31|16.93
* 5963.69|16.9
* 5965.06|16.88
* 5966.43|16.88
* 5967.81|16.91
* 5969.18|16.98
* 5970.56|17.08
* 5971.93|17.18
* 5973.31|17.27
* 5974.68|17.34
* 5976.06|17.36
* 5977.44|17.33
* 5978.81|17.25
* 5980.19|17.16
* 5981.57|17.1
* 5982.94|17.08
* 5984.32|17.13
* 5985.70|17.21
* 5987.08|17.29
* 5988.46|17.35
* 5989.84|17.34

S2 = 0.59 Angstrom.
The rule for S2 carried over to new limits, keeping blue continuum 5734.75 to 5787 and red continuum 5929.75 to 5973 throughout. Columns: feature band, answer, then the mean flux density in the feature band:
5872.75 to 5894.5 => 0.5 Angstrom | 16.5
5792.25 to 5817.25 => 0.6 Angstrom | 16.4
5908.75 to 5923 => -0.2 Angstrom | 17.2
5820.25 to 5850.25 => -1.2 Angstrom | 17.6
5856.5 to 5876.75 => 0.3 Angstrom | 16.7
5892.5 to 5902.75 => 0.3 Angstrom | 16.5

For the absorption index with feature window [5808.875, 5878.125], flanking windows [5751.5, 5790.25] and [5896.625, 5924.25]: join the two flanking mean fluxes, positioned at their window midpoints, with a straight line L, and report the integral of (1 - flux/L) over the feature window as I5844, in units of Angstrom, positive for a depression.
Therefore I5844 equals -1.66 Angstrom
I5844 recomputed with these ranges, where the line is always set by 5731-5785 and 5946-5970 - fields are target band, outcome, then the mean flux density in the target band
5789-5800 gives 0.5 Angstrom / 16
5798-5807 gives 0.7 Angstrom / 15.5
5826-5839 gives -1.0 Angstrom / 18.1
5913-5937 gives -1.0 Angstrom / 17.5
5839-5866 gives -0.4 Angstrom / 17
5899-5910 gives 0.2 Angstrom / 16.5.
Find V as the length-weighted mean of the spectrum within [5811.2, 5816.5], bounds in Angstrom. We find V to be 17.9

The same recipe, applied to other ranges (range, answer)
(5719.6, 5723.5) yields 15.1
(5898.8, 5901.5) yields 16.6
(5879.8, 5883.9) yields 16.5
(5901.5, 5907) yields 16.6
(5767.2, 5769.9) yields 16.8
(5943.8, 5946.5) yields 16.6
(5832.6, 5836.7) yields 18.1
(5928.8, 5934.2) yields 17.7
